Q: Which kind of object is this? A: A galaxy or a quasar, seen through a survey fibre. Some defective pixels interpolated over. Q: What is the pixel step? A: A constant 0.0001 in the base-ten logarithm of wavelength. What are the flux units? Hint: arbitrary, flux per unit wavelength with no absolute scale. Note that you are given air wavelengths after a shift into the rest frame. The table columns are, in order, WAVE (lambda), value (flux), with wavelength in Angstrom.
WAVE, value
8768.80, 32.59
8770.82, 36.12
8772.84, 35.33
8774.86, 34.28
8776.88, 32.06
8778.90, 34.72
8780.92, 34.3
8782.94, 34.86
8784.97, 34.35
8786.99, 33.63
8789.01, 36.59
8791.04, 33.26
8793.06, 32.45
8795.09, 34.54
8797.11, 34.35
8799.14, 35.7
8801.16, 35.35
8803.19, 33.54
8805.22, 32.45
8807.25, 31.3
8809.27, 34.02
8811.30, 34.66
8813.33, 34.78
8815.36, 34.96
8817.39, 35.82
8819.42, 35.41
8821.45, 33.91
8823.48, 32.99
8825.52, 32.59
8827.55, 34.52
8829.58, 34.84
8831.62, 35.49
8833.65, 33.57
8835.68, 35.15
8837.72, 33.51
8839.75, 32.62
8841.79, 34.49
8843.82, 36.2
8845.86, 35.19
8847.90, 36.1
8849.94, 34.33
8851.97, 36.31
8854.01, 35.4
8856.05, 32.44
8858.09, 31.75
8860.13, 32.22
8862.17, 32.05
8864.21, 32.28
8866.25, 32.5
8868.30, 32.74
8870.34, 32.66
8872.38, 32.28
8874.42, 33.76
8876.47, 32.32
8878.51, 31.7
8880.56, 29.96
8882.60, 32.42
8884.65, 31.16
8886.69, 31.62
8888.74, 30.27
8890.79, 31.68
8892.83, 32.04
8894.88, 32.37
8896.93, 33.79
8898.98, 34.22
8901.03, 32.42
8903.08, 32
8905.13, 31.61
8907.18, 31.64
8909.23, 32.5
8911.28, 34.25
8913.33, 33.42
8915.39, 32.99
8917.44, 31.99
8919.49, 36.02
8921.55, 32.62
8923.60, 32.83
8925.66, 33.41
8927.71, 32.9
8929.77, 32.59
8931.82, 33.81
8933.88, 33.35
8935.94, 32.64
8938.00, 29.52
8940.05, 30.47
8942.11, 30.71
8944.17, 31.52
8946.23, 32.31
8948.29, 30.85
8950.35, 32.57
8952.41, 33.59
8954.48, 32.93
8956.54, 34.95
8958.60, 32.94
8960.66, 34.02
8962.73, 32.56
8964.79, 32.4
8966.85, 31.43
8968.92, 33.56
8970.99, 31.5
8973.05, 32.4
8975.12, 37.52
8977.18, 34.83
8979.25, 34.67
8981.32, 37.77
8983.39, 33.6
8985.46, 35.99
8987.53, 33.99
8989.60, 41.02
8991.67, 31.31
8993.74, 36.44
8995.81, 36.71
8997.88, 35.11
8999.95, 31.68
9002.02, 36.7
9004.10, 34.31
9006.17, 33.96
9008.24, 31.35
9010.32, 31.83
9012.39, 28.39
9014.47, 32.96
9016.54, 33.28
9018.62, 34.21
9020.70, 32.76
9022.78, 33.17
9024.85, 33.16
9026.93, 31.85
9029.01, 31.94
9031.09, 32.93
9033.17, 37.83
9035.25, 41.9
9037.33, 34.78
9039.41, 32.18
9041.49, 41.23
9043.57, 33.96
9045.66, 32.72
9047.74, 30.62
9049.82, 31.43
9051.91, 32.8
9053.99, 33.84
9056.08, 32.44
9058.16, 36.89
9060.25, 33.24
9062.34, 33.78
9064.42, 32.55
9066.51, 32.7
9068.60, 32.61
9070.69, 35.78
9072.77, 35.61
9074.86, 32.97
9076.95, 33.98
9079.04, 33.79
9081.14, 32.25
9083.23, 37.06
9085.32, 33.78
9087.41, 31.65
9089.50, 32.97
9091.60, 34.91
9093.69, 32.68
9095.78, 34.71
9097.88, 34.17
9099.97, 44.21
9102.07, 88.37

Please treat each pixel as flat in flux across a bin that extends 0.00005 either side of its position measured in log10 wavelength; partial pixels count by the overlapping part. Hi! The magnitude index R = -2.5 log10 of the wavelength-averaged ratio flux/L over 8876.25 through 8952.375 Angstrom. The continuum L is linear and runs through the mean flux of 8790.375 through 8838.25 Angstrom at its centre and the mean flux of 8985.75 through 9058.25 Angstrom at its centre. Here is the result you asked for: 0.058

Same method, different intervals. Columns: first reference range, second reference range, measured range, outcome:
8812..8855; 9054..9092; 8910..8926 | 0.03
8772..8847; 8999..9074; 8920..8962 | 0.04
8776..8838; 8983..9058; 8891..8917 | 0.05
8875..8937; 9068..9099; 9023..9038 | -0.04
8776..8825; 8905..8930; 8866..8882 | 0.04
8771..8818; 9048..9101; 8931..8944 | 0.08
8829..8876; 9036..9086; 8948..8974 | 0.03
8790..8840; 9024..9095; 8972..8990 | -0.05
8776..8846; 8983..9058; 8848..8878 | 0.03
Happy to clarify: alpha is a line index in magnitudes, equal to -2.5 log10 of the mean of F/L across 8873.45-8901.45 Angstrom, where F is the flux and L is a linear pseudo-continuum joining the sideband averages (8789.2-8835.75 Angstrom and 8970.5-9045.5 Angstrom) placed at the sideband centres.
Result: 0.07 mag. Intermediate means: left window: 34.2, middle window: 32.1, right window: 34.4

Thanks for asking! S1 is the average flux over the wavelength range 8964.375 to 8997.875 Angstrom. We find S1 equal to 34.8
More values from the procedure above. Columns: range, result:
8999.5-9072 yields 33.7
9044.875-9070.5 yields 33.1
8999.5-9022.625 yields 32.9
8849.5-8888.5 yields 32.6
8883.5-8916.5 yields 32.4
